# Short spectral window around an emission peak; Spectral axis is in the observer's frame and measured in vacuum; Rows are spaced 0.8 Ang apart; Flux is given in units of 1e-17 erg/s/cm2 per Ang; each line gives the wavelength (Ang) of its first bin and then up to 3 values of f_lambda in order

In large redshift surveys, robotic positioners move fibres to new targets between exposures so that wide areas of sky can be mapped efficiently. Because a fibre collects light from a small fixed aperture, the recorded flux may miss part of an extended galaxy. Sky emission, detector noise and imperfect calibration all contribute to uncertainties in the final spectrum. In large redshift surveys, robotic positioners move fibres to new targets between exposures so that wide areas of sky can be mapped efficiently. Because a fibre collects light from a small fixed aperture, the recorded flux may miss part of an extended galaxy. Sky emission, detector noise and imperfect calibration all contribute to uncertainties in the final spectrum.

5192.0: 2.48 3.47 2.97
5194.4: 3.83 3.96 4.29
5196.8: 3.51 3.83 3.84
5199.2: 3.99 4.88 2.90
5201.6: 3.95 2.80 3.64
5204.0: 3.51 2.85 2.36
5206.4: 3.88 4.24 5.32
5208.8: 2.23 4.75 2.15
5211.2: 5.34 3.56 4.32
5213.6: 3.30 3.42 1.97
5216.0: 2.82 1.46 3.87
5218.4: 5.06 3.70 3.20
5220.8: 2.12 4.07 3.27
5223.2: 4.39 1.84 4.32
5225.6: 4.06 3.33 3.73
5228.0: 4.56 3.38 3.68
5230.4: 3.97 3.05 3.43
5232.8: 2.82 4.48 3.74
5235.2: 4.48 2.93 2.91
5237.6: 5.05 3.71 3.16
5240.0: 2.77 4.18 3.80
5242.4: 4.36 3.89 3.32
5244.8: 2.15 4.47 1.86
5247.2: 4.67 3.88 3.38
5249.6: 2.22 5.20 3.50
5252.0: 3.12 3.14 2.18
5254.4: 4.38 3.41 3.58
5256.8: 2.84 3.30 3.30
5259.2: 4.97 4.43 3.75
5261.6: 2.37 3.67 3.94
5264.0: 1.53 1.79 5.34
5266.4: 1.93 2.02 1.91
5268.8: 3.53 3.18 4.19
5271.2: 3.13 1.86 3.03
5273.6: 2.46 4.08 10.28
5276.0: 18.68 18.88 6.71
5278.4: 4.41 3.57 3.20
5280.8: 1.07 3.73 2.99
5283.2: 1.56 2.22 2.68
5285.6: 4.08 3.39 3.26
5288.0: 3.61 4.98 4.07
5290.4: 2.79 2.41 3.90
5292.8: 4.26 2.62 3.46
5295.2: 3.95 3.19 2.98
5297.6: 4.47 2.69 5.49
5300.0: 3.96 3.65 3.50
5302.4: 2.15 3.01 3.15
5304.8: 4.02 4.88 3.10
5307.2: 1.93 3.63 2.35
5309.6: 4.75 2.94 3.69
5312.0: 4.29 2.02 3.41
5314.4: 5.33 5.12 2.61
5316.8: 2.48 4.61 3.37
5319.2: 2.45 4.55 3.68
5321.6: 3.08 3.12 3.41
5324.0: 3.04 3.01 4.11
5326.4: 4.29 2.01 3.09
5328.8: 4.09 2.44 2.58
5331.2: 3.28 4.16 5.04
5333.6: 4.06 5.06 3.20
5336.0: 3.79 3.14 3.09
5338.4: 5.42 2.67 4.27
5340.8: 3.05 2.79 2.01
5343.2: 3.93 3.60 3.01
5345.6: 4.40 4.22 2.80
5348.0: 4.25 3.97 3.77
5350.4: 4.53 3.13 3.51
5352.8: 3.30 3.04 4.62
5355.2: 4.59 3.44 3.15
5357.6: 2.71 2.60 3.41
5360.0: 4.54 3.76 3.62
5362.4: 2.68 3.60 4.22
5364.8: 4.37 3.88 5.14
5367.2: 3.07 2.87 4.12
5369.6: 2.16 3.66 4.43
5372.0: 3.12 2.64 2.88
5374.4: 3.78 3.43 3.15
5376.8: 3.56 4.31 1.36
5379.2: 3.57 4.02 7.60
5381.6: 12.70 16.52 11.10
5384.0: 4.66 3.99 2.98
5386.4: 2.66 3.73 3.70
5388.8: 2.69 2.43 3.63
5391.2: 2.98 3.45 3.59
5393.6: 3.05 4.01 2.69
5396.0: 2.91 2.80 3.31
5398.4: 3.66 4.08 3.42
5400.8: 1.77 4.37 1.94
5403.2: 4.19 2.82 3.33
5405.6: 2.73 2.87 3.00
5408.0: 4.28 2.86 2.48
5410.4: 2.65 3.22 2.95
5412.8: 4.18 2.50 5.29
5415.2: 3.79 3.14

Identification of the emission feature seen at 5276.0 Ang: H-beta 4861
